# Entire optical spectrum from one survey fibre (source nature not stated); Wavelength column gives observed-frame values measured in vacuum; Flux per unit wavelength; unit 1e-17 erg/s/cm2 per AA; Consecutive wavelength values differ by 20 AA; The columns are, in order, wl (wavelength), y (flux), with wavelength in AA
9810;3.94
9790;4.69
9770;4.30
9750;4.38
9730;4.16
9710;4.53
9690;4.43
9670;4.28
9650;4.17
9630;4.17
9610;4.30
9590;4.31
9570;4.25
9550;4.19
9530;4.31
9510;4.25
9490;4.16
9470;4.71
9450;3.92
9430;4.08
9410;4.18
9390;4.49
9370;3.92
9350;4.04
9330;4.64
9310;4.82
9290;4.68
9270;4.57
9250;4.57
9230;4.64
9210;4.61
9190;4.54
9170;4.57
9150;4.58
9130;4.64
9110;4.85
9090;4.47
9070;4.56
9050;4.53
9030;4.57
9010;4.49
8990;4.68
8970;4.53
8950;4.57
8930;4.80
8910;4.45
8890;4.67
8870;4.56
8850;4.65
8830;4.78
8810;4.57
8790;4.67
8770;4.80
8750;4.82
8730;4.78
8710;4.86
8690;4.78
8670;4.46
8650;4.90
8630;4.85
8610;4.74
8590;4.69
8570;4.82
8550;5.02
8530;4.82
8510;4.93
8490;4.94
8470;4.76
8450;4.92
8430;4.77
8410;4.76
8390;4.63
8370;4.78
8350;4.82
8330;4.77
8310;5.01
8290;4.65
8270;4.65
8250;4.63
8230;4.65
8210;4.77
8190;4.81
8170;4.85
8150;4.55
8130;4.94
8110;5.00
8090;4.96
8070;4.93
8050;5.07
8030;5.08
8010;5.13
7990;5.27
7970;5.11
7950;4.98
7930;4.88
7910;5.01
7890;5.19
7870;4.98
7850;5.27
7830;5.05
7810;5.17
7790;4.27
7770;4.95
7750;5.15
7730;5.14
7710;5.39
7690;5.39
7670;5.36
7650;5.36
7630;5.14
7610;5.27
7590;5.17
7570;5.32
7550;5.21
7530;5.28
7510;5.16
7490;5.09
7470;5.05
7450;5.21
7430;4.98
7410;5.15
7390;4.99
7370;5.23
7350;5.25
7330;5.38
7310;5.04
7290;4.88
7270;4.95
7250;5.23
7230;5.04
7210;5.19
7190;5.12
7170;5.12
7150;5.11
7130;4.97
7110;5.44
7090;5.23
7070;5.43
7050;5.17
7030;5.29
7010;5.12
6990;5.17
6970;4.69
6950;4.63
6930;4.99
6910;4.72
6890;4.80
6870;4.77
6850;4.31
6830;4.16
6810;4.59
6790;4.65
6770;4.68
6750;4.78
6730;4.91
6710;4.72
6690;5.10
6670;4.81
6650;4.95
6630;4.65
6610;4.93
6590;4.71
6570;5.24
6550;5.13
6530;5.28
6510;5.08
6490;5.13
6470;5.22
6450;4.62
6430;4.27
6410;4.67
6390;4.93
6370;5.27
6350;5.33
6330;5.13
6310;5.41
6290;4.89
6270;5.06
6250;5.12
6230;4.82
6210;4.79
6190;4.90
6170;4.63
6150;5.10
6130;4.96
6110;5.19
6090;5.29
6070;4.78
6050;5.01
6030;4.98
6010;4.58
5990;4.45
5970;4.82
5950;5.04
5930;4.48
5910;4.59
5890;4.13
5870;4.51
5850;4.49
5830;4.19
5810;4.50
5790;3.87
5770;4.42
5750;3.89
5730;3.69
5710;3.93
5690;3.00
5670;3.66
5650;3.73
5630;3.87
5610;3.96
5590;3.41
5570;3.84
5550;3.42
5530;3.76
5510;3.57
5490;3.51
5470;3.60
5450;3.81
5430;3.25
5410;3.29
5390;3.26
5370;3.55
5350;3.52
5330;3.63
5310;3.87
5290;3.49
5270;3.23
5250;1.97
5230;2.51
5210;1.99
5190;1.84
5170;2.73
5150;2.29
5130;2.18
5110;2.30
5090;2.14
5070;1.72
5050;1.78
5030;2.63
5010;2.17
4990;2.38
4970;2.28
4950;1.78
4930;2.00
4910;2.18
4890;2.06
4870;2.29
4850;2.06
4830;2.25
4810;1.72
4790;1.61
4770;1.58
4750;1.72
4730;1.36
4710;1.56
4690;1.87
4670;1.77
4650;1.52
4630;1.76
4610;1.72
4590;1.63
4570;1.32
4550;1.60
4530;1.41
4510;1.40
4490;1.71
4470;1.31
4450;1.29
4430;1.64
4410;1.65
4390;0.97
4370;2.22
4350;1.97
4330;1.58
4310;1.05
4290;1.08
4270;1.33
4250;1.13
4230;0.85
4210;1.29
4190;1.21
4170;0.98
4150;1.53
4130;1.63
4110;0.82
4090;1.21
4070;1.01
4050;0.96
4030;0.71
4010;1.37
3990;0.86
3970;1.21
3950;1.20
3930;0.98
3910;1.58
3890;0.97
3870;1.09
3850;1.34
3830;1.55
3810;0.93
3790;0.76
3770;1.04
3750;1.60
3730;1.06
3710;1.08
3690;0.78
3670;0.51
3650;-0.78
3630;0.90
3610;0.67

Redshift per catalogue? 0.321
